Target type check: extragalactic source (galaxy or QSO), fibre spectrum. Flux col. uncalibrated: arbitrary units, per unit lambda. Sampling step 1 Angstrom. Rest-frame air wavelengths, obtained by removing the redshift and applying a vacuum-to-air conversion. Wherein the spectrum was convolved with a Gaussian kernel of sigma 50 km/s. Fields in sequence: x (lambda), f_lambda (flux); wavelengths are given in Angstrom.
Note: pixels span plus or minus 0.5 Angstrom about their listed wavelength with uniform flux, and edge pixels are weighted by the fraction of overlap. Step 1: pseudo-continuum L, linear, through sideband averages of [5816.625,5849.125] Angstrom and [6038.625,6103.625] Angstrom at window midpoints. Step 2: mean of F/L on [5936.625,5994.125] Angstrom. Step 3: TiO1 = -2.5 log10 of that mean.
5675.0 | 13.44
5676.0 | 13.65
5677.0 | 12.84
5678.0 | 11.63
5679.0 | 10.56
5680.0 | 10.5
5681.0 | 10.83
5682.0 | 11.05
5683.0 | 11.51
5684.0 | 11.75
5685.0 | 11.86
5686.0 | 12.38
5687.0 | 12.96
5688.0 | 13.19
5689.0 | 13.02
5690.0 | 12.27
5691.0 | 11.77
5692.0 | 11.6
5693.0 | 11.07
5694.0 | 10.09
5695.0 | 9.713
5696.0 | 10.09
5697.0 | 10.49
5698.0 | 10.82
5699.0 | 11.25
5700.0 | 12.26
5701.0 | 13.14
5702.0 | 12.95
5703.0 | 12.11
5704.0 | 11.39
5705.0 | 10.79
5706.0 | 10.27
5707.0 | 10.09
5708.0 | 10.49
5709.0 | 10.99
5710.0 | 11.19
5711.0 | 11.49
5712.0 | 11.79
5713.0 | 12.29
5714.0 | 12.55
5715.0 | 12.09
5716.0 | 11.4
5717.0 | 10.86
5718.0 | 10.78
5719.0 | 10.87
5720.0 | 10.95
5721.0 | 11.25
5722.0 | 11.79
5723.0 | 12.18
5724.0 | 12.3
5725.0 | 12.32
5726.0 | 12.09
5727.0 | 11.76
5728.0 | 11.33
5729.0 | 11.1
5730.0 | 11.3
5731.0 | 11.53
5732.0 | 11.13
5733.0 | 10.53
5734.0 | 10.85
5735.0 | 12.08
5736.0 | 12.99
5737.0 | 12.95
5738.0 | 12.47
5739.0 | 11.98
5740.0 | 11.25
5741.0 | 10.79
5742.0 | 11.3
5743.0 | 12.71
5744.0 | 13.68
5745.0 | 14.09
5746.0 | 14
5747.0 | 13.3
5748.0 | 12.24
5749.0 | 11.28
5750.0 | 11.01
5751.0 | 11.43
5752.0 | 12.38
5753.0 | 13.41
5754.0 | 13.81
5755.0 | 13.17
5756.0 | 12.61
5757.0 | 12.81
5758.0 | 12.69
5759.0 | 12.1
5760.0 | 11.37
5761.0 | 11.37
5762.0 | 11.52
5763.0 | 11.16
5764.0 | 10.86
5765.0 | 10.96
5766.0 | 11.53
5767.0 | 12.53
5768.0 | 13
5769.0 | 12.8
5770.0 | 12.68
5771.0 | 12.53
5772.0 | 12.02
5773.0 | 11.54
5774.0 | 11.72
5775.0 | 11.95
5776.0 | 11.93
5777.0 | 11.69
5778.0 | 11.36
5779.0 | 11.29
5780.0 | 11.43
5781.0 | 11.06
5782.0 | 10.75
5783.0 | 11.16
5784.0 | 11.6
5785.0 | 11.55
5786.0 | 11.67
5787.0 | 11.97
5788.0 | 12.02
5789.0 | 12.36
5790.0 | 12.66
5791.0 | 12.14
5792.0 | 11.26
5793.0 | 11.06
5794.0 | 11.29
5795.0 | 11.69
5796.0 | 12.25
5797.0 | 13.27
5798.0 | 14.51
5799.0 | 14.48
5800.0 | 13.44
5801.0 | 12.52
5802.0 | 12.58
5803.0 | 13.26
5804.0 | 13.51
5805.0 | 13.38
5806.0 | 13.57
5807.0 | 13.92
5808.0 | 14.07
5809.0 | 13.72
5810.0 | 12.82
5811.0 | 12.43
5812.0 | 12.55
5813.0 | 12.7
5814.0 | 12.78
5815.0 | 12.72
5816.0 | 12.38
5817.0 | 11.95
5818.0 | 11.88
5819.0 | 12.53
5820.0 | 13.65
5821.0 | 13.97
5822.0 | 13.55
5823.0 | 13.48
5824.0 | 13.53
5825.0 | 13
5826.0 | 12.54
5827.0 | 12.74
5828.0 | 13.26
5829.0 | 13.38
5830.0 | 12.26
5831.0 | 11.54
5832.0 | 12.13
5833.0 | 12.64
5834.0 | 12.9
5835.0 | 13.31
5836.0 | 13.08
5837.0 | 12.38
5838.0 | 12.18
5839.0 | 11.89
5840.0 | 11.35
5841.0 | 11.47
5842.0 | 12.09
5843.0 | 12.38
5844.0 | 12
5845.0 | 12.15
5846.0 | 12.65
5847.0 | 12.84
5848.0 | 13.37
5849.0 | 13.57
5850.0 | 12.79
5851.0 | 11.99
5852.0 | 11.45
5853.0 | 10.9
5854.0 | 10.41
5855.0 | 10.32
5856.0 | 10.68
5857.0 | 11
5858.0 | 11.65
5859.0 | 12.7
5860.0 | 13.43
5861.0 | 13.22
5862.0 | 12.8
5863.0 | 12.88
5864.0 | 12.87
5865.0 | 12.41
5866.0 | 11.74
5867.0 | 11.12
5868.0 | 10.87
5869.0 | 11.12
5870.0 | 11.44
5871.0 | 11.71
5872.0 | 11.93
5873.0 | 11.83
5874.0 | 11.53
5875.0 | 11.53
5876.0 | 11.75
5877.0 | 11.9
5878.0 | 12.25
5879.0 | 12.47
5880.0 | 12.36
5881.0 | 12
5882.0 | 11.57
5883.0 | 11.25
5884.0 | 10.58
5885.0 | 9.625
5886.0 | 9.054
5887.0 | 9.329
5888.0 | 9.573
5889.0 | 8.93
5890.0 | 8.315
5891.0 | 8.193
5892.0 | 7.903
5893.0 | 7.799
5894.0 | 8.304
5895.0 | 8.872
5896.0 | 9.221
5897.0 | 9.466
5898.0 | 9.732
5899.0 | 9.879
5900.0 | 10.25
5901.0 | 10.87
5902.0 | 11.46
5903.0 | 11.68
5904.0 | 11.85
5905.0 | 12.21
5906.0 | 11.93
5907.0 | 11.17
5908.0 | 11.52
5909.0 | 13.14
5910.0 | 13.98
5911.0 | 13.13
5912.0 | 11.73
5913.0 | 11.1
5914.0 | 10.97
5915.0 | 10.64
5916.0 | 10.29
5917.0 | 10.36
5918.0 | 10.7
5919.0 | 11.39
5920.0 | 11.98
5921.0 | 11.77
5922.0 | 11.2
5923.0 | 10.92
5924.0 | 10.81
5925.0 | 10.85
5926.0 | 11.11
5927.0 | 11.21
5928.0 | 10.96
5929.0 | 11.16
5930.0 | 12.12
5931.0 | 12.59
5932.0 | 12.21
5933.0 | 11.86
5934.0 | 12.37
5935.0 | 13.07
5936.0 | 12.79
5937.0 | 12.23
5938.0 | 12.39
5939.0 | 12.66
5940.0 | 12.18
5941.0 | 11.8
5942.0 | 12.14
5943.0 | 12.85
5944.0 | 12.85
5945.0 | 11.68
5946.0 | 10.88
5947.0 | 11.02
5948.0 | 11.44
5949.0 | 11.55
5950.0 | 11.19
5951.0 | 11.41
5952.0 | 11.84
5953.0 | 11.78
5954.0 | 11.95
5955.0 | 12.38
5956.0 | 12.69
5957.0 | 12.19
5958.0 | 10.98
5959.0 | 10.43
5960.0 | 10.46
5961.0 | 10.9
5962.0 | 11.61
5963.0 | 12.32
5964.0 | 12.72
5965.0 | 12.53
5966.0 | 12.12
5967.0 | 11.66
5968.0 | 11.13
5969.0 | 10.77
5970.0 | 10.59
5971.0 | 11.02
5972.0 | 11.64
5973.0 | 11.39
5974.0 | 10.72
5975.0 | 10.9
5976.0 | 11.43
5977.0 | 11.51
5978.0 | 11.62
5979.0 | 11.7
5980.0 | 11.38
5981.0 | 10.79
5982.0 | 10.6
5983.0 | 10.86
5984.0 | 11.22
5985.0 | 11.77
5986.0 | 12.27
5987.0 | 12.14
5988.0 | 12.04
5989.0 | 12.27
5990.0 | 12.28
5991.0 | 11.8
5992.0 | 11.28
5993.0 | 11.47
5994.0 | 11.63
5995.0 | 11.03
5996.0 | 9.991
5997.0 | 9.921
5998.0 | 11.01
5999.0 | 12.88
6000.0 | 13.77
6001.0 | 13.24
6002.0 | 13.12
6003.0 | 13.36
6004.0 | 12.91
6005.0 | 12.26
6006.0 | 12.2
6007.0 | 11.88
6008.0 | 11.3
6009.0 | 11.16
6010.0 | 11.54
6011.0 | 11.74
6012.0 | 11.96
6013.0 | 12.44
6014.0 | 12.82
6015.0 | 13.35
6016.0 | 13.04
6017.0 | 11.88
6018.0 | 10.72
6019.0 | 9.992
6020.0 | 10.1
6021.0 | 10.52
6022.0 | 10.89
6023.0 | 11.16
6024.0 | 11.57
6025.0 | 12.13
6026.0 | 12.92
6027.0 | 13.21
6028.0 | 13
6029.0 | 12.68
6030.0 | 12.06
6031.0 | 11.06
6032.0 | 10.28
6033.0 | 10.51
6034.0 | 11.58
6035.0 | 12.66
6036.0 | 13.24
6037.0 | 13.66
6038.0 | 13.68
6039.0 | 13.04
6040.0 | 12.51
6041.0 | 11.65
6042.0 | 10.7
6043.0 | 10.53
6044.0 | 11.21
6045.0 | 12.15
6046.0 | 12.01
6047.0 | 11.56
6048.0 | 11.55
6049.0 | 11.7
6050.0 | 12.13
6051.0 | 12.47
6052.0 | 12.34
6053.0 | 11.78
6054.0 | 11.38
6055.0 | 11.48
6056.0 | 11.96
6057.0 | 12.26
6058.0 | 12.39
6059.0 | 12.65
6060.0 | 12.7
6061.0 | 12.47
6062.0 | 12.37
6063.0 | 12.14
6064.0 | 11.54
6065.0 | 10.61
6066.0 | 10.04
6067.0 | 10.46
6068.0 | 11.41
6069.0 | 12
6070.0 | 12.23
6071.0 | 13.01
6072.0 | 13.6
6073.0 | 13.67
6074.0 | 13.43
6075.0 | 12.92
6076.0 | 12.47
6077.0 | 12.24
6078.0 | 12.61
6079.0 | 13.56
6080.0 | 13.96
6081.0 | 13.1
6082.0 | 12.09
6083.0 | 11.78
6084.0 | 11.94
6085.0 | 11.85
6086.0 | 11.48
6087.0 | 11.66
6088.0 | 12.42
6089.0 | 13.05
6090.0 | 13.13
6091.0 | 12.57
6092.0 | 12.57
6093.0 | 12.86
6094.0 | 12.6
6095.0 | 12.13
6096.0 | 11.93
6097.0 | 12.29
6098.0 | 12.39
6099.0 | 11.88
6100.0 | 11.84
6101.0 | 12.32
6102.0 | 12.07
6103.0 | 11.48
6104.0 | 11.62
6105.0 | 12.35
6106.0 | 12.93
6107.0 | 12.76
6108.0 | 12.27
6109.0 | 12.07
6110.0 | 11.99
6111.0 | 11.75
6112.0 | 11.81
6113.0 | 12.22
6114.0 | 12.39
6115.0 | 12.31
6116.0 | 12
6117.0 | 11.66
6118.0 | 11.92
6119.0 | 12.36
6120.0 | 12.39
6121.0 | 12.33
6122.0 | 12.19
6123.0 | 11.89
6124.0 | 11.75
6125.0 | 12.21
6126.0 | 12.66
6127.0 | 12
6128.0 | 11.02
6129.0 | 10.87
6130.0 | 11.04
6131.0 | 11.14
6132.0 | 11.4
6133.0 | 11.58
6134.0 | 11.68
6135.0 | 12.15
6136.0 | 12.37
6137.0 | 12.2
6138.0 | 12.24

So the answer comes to 0.07 mag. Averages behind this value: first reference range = 12.6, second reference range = 12.2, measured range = 11.6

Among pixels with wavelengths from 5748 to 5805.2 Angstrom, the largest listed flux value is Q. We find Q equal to 14.51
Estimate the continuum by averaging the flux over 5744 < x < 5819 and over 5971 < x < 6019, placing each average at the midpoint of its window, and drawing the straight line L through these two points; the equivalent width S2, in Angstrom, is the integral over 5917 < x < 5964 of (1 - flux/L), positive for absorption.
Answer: 0.8 Angstrom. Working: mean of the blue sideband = 12.3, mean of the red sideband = 11.8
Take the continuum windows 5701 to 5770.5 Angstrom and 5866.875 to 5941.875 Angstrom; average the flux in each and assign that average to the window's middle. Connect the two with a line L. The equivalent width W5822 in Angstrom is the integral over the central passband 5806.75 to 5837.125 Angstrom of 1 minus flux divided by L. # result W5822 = -3.7 Angstrom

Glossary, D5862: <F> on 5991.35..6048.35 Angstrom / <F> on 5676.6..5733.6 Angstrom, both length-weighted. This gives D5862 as 1.04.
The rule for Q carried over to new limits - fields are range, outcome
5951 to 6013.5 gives 13.77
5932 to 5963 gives 13.07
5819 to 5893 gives 13.97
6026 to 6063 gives 13.68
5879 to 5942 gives 13.98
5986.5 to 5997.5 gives 12.28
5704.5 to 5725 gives 12.55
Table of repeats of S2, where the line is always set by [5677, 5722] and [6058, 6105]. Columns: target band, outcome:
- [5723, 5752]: -1.21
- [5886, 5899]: 3.30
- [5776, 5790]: 0.05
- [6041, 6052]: 0.52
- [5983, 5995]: 0.32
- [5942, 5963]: 0.64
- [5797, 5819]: -2.67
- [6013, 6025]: 0.61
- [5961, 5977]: 0.73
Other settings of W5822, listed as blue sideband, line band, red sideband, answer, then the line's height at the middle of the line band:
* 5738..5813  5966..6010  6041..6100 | 2.0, 12.2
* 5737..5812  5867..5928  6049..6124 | 6.9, 12.3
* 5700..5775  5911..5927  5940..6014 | 0.8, 11.7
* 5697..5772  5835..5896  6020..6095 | 3.1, 12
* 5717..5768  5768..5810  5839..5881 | -1.3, 12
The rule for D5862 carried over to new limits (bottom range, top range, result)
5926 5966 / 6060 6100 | 1.04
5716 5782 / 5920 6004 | 0.98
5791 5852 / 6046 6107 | 0.96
